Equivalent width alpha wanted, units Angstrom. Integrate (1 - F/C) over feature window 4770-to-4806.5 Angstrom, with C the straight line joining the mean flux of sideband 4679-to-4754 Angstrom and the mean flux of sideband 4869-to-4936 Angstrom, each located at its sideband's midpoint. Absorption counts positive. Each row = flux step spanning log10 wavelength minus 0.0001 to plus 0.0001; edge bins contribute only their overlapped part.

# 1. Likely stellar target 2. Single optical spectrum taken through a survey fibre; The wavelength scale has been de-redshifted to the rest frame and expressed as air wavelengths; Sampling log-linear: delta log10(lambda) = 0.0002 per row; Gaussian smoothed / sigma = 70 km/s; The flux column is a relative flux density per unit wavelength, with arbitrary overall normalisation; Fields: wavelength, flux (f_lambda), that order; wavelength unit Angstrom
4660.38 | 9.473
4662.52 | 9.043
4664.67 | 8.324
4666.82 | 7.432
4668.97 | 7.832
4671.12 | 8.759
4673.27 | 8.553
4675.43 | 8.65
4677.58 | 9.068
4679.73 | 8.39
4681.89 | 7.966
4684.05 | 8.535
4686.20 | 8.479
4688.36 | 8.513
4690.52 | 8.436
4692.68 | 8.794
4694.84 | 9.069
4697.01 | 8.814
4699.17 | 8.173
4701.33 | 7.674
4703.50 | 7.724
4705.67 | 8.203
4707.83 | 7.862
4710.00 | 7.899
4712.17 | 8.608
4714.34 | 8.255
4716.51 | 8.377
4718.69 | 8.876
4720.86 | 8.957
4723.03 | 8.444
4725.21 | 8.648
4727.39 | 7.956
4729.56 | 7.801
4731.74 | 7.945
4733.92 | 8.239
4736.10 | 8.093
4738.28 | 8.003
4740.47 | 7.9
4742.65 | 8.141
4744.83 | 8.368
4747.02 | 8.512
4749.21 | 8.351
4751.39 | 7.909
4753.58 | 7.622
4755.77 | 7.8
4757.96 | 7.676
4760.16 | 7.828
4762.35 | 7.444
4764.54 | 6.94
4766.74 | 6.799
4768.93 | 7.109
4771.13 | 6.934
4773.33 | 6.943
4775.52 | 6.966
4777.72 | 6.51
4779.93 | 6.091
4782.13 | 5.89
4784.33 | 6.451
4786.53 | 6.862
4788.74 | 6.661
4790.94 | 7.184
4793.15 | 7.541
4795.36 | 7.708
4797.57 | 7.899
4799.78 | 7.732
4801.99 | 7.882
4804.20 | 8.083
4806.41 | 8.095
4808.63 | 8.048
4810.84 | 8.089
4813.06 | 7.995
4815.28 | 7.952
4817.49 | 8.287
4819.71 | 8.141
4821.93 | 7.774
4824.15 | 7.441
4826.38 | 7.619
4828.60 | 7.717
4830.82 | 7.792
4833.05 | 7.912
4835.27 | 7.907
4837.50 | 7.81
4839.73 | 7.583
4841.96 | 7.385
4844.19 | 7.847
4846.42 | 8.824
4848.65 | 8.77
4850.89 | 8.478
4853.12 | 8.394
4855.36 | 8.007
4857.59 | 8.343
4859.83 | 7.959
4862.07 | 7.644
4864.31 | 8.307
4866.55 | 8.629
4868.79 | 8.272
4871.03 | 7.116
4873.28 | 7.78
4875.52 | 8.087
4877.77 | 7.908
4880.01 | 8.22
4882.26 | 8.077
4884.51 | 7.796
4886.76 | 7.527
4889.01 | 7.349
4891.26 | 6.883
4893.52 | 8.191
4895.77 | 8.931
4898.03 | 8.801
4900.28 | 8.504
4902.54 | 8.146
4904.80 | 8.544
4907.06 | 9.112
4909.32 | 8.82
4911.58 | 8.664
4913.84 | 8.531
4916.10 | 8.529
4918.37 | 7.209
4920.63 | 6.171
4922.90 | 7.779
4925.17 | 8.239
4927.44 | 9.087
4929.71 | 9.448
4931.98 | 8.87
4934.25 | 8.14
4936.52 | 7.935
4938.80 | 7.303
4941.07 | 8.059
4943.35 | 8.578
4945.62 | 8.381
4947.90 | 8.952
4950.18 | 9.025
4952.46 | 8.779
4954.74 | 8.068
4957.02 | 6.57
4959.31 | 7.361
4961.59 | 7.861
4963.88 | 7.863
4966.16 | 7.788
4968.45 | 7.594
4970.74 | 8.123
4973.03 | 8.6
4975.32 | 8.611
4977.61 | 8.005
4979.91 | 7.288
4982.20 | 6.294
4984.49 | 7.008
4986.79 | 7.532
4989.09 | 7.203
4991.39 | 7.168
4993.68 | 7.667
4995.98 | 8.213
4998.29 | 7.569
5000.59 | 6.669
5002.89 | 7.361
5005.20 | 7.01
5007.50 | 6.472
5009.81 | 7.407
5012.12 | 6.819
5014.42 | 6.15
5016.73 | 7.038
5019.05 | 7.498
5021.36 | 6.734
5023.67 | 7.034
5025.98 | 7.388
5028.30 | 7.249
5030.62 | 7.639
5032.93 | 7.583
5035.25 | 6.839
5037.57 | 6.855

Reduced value 4.93 Angstrom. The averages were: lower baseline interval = 8.28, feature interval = 7.12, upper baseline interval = 8.15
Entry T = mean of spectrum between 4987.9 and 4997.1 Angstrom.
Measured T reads 7.56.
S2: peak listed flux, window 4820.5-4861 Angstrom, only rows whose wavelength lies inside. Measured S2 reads 8.824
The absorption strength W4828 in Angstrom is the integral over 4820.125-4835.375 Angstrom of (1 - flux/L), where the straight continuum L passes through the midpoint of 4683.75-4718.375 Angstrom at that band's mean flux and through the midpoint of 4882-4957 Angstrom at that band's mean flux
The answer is 0.99 Angstrom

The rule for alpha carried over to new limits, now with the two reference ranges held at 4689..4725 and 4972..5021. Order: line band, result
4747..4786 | 4.8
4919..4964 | -3.7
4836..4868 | -1.2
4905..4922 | -1.2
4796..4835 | 0.4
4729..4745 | 0.4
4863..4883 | -0.7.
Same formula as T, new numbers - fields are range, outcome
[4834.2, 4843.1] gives 7.67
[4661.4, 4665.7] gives 8.71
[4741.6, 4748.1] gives 8.34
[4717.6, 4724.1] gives 8.77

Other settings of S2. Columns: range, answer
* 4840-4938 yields 9.448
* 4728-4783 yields 8.512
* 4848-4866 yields 8.77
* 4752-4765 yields 7.828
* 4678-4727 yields 9.069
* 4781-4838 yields 8.287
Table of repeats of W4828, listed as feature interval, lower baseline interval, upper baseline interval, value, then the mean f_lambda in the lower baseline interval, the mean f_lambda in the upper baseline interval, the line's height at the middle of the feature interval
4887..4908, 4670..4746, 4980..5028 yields -1.9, 8.35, 7.12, 7.56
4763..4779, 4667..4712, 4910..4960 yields 2.7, 8.36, 8.18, 8.3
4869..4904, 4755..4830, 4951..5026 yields -2.6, 7.42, 7.42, 7.42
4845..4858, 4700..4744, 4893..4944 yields -0.3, 8.18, 8.33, 8.28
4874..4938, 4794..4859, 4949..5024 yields -3.8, 7.98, 7.47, 7.73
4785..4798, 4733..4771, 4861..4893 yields 0.9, 7.78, 7.83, 7.8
